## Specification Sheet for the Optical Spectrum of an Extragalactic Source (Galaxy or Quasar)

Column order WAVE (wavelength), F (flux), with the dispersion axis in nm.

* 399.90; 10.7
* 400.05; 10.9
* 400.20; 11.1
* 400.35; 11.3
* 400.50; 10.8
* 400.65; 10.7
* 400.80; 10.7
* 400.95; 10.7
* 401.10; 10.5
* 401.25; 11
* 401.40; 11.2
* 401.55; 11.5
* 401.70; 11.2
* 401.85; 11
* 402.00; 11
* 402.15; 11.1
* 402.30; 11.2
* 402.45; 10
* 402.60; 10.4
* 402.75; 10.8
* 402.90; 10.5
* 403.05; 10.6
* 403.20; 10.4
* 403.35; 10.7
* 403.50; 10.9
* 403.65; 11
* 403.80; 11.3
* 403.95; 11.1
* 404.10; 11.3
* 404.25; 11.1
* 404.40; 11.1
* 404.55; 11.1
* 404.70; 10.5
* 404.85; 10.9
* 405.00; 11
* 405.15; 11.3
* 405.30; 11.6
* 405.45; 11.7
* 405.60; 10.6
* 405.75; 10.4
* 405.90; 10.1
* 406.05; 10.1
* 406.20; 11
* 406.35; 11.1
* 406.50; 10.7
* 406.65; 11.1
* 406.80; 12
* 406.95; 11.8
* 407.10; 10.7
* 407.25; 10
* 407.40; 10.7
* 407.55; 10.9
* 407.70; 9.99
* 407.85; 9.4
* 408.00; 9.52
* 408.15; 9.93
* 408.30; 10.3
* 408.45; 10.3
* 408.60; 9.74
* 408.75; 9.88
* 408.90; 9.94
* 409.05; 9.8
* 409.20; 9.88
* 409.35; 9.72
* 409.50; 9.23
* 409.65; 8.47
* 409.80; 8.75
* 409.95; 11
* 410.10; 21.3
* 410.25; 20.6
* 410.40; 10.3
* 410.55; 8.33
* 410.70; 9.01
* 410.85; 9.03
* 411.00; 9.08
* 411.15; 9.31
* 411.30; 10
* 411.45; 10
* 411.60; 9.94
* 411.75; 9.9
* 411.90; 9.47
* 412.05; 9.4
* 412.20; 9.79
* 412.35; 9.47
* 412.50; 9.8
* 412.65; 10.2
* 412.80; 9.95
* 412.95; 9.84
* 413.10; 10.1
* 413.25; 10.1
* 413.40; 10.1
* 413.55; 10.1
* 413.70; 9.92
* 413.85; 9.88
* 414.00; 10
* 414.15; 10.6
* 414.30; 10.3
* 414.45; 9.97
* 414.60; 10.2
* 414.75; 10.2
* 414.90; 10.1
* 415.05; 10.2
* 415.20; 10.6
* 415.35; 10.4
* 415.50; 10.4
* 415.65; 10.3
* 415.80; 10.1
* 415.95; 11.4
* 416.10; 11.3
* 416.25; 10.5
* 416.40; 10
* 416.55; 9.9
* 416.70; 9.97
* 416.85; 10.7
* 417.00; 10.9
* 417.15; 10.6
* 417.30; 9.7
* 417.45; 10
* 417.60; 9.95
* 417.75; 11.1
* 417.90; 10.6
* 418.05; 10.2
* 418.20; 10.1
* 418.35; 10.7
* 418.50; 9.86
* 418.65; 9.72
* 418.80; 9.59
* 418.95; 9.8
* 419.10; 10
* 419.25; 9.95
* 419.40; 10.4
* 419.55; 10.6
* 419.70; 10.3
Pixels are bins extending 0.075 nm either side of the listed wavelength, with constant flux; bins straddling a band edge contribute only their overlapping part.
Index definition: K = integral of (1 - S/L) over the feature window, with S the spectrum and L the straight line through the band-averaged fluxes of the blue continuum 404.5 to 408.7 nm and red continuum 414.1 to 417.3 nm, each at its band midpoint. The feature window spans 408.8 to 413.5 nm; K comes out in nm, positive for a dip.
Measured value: 0.066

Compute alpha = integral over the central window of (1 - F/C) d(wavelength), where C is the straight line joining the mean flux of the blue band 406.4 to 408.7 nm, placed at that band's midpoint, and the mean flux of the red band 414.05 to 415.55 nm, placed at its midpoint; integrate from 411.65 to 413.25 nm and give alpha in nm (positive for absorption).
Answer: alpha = 0.08 nm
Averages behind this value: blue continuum 10.5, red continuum 10.3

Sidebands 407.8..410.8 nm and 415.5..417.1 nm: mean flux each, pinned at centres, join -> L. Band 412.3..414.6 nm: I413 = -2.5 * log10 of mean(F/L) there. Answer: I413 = 0.061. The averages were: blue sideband 10.8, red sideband 10.5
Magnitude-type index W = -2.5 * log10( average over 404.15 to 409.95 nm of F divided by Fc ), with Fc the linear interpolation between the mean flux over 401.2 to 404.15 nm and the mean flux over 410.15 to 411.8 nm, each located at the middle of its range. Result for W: 0.04 mag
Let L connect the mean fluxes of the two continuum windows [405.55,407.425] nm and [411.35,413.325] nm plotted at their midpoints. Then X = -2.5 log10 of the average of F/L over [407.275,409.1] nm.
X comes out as 0.05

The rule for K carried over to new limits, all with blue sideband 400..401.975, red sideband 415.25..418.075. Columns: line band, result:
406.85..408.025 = 0.03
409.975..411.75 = -0.14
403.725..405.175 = -0.03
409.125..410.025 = 0.10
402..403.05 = 0.02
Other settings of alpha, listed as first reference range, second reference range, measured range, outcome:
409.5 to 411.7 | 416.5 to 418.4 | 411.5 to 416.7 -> 0.26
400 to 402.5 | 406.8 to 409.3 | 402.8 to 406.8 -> -0.13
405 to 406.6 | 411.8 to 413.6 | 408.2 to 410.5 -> -0.20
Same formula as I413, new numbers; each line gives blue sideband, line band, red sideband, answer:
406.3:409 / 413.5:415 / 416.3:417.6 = 0.02 mag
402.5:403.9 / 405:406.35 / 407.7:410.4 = 0.00 mag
